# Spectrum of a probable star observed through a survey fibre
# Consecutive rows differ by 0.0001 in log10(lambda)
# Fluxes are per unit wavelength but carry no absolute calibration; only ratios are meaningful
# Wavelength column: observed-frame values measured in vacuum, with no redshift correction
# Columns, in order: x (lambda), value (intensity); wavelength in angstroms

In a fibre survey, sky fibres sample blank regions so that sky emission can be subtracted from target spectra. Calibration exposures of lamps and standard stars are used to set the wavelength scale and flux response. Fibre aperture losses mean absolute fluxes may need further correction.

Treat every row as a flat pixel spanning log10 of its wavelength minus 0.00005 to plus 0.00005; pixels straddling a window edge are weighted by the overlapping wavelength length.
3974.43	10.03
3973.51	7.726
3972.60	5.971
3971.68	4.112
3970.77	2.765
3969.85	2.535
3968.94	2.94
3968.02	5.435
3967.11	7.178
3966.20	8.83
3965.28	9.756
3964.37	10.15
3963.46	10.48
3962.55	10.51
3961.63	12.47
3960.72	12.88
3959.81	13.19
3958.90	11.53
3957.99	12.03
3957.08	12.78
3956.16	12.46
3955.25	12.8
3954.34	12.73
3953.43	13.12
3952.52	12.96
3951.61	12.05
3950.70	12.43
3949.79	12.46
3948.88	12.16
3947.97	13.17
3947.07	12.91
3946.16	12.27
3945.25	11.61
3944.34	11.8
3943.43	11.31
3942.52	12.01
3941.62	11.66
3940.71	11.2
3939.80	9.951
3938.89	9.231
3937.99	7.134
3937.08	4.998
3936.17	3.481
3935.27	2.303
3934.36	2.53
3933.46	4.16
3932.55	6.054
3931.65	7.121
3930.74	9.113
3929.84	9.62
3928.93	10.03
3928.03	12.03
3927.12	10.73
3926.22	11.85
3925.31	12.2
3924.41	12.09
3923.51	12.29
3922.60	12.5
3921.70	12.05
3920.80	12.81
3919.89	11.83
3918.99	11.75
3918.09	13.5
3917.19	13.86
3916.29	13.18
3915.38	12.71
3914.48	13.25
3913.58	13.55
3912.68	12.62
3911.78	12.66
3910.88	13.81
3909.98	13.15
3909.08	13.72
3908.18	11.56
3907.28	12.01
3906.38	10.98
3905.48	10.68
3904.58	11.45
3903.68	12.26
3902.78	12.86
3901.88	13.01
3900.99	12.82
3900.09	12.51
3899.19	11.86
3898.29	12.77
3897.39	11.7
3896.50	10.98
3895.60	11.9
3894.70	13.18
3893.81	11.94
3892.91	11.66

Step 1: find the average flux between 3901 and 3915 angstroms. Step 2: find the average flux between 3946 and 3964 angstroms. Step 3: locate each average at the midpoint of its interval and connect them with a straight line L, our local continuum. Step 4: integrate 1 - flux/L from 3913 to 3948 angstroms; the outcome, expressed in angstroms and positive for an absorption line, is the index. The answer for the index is 5.8 angstroms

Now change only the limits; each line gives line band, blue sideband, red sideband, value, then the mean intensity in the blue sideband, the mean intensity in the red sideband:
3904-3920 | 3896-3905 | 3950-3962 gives -0.4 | 12.2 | 12.6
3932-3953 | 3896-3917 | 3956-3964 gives 4.5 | 12.5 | 12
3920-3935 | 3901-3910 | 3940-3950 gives 2.9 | 12.2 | 12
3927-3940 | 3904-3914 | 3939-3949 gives 5.3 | 12.4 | 11.7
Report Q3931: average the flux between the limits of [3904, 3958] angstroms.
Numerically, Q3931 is 11.1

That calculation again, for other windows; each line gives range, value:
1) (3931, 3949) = 8.8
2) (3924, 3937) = 7.99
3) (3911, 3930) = 12.3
